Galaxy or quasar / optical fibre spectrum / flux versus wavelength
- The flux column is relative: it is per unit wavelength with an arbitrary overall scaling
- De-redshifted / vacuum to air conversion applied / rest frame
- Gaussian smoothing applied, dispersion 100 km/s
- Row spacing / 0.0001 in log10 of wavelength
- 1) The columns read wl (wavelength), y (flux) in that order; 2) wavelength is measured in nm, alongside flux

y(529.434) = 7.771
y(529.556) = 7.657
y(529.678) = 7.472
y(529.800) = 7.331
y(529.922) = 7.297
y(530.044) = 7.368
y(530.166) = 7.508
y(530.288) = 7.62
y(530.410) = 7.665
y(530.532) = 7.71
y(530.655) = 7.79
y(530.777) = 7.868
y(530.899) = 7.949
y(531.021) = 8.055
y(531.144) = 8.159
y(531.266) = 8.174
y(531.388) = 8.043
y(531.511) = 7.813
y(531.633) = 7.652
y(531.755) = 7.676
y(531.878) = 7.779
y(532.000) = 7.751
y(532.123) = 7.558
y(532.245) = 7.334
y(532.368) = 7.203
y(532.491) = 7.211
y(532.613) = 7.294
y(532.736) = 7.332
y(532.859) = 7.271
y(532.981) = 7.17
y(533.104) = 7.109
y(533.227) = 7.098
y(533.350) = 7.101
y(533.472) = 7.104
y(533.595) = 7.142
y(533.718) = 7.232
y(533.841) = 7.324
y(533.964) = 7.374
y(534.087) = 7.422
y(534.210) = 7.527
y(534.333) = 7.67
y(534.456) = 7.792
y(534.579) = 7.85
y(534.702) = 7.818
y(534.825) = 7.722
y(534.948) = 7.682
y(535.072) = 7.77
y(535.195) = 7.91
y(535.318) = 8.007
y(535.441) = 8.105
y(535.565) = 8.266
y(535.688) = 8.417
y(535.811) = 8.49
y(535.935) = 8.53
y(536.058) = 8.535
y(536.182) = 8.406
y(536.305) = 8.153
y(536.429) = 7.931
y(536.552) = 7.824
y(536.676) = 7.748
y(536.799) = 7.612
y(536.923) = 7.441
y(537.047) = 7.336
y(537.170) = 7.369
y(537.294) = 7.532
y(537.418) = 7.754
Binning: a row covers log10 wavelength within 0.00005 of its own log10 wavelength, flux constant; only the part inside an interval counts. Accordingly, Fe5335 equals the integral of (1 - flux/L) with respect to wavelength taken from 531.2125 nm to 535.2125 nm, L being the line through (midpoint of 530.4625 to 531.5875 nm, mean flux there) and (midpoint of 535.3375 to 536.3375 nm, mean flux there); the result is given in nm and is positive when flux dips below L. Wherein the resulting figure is 0.31 nm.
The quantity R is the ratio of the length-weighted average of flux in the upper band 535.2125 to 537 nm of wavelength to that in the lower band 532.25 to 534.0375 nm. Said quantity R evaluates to 1.12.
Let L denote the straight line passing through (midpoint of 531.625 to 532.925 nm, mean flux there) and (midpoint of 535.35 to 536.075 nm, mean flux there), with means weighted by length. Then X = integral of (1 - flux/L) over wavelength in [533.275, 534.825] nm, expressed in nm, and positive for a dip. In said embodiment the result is 0.09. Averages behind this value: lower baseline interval 7.45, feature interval 7.46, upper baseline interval 8.37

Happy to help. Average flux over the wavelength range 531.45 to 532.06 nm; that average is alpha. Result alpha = 7.74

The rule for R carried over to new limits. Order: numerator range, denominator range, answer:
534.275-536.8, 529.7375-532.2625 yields 1.04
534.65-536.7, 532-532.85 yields 1.10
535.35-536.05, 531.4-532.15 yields 1.08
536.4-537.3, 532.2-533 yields 1.05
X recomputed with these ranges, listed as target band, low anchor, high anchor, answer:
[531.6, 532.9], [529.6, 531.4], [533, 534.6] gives 0.012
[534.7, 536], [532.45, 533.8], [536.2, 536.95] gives -0.080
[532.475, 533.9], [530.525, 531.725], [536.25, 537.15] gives 0.117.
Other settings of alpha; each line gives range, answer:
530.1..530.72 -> 7.66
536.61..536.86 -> 7.69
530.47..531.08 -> 7.87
